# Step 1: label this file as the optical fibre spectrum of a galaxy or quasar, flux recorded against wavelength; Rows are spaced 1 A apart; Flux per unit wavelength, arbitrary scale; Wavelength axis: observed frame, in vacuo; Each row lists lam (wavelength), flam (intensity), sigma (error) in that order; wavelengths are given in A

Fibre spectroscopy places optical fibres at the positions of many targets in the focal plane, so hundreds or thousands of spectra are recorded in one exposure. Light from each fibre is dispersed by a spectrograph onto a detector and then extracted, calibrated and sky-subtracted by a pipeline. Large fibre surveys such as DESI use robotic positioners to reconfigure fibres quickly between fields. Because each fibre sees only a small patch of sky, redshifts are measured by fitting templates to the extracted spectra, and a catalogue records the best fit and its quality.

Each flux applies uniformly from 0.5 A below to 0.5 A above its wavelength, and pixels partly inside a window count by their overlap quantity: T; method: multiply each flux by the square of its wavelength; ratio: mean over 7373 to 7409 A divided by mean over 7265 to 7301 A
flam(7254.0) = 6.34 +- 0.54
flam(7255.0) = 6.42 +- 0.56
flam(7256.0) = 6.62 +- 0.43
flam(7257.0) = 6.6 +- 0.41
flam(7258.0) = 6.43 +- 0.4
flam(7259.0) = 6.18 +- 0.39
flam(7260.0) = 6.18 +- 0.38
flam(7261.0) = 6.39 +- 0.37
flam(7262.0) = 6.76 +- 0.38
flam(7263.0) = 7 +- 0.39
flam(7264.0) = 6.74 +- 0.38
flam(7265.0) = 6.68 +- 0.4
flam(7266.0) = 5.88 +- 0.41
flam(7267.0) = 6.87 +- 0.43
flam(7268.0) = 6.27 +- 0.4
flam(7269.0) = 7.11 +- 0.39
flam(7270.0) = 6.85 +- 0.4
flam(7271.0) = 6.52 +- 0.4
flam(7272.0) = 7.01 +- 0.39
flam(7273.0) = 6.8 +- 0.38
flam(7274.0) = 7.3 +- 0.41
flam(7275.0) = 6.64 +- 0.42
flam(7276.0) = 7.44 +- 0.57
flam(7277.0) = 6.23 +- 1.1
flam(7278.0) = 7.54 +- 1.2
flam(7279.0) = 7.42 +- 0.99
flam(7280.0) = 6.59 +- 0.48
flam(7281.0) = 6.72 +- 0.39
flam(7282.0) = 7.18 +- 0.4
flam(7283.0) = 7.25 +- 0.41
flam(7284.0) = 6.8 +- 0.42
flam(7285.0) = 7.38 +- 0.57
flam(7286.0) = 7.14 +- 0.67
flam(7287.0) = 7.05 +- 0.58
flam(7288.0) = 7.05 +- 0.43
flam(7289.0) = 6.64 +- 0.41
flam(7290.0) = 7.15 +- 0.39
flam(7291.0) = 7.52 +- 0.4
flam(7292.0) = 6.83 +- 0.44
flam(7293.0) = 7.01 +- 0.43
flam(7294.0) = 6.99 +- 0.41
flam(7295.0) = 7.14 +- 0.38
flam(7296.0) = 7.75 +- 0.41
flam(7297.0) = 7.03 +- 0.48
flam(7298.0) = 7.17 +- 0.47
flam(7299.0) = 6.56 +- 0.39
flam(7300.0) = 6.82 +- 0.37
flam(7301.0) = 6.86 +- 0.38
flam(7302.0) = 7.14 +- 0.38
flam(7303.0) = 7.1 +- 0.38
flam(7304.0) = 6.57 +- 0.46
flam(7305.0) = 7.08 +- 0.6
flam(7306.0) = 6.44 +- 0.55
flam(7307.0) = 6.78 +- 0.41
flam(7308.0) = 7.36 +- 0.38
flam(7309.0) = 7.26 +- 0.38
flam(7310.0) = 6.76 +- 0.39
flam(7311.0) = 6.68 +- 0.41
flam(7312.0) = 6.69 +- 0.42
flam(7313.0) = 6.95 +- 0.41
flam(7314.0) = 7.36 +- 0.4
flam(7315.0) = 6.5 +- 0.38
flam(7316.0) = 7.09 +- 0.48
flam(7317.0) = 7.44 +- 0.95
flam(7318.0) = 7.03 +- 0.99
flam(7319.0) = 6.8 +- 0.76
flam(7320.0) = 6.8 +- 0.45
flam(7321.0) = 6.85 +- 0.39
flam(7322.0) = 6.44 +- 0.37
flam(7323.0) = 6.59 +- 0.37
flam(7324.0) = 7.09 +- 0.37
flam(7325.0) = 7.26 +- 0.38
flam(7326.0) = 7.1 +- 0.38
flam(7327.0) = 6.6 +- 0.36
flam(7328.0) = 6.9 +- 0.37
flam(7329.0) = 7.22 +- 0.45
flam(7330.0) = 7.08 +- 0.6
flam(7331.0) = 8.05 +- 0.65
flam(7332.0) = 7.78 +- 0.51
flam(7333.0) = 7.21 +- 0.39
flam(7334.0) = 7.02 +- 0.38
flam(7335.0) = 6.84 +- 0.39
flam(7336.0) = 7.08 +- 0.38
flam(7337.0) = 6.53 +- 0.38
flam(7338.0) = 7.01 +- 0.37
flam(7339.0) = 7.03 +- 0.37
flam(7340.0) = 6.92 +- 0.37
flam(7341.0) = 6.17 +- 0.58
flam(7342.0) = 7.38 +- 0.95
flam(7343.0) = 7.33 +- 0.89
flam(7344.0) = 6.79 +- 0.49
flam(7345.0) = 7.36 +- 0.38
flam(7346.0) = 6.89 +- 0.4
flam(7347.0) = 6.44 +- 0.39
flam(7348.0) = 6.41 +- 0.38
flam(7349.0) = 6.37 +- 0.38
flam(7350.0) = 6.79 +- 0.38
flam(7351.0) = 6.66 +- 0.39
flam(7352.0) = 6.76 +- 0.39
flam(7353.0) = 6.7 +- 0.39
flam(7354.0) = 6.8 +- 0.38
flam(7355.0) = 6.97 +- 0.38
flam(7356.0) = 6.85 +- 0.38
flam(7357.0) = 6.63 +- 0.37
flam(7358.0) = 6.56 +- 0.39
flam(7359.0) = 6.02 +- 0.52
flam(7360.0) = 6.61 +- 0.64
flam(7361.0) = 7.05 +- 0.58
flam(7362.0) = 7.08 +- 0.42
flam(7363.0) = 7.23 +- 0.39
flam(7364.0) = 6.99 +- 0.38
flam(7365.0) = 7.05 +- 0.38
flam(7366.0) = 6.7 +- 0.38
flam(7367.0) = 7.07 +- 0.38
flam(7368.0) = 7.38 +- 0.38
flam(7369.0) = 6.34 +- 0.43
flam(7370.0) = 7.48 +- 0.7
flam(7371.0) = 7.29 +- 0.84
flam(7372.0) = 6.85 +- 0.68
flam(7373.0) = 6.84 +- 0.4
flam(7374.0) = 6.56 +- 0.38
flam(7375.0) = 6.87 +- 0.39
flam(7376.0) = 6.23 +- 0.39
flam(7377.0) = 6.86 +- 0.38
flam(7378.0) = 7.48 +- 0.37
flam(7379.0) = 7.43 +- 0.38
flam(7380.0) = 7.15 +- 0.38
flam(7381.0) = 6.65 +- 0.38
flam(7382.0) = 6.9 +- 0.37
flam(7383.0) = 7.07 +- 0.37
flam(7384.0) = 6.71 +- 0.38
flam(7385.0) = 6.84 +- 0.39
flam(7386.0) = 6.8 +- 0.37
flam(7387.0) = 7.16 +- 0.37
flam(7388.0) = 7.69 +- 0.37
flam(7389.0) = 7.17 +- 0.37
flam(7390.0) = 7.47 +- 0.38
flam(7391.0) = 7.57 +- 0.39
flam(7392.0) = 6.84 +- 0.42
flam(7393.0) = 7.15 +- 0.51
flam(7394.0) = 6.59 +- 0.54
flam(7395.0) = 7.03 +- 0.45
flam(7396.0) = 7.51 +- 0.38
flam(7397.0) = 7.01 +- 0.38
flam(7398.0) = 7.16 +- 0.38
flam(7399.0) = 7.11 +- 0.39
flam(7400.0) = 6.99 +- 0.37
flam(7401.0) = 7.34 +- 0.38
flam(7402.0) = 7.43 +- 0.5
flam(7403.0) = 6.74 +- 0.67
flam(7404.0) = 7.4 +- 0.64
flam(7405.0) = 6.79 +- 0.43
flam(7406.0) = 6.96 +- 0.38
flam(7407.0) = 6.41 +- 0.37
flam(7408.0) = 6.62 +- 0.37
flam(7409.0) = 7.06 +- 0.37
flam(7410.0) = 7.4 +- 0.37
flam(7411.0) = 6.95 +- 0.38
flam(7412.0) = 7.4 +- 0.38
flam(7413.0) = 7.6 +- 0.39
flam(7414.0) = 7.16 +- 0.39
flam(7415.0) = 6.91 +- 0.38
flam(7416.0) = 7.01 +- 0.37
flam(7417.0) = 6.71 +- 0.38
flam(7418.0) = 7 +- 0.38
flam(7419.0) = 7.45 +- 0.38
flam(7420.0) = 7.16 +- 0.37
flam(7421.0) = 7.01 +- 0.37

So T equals 1.0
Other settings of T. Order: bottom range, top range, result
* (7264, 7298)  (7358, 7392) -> 1.03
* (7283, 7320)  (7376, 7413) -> 1.04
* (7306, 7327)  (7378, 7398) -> 1.05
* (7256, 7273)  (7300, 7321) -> 1.06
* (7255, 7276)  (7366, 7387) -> 1.07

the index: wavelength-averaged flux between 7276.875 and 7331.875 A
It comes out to 7.01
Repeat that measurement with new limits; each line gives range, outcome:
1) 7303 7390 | 6.93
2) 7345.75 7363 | 6.69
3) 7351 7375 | 6.86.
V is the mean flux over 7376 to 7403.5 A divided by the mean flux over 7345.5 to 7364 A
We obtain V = 1.1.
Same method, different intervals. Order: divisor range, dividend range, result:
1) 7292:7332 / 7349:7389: 0.99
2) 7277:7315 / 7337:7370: 0.98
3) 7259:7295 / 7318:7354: 1.01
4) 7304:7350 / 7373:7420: 1.02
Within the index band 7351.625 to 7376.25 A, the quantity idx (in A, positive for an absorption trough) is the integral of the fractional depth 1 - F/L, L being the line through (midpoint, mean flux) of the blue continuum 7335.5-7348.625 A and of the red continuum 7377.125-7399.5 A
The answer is 0.5 A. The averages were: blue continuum 6.87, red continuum 7.11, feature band 6.84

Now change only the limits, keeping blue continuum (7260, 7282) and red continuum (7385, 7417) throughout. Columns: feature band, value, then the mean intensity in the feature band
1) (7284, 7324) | -0.6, 6.97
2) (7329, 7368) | 0.4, 6.91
